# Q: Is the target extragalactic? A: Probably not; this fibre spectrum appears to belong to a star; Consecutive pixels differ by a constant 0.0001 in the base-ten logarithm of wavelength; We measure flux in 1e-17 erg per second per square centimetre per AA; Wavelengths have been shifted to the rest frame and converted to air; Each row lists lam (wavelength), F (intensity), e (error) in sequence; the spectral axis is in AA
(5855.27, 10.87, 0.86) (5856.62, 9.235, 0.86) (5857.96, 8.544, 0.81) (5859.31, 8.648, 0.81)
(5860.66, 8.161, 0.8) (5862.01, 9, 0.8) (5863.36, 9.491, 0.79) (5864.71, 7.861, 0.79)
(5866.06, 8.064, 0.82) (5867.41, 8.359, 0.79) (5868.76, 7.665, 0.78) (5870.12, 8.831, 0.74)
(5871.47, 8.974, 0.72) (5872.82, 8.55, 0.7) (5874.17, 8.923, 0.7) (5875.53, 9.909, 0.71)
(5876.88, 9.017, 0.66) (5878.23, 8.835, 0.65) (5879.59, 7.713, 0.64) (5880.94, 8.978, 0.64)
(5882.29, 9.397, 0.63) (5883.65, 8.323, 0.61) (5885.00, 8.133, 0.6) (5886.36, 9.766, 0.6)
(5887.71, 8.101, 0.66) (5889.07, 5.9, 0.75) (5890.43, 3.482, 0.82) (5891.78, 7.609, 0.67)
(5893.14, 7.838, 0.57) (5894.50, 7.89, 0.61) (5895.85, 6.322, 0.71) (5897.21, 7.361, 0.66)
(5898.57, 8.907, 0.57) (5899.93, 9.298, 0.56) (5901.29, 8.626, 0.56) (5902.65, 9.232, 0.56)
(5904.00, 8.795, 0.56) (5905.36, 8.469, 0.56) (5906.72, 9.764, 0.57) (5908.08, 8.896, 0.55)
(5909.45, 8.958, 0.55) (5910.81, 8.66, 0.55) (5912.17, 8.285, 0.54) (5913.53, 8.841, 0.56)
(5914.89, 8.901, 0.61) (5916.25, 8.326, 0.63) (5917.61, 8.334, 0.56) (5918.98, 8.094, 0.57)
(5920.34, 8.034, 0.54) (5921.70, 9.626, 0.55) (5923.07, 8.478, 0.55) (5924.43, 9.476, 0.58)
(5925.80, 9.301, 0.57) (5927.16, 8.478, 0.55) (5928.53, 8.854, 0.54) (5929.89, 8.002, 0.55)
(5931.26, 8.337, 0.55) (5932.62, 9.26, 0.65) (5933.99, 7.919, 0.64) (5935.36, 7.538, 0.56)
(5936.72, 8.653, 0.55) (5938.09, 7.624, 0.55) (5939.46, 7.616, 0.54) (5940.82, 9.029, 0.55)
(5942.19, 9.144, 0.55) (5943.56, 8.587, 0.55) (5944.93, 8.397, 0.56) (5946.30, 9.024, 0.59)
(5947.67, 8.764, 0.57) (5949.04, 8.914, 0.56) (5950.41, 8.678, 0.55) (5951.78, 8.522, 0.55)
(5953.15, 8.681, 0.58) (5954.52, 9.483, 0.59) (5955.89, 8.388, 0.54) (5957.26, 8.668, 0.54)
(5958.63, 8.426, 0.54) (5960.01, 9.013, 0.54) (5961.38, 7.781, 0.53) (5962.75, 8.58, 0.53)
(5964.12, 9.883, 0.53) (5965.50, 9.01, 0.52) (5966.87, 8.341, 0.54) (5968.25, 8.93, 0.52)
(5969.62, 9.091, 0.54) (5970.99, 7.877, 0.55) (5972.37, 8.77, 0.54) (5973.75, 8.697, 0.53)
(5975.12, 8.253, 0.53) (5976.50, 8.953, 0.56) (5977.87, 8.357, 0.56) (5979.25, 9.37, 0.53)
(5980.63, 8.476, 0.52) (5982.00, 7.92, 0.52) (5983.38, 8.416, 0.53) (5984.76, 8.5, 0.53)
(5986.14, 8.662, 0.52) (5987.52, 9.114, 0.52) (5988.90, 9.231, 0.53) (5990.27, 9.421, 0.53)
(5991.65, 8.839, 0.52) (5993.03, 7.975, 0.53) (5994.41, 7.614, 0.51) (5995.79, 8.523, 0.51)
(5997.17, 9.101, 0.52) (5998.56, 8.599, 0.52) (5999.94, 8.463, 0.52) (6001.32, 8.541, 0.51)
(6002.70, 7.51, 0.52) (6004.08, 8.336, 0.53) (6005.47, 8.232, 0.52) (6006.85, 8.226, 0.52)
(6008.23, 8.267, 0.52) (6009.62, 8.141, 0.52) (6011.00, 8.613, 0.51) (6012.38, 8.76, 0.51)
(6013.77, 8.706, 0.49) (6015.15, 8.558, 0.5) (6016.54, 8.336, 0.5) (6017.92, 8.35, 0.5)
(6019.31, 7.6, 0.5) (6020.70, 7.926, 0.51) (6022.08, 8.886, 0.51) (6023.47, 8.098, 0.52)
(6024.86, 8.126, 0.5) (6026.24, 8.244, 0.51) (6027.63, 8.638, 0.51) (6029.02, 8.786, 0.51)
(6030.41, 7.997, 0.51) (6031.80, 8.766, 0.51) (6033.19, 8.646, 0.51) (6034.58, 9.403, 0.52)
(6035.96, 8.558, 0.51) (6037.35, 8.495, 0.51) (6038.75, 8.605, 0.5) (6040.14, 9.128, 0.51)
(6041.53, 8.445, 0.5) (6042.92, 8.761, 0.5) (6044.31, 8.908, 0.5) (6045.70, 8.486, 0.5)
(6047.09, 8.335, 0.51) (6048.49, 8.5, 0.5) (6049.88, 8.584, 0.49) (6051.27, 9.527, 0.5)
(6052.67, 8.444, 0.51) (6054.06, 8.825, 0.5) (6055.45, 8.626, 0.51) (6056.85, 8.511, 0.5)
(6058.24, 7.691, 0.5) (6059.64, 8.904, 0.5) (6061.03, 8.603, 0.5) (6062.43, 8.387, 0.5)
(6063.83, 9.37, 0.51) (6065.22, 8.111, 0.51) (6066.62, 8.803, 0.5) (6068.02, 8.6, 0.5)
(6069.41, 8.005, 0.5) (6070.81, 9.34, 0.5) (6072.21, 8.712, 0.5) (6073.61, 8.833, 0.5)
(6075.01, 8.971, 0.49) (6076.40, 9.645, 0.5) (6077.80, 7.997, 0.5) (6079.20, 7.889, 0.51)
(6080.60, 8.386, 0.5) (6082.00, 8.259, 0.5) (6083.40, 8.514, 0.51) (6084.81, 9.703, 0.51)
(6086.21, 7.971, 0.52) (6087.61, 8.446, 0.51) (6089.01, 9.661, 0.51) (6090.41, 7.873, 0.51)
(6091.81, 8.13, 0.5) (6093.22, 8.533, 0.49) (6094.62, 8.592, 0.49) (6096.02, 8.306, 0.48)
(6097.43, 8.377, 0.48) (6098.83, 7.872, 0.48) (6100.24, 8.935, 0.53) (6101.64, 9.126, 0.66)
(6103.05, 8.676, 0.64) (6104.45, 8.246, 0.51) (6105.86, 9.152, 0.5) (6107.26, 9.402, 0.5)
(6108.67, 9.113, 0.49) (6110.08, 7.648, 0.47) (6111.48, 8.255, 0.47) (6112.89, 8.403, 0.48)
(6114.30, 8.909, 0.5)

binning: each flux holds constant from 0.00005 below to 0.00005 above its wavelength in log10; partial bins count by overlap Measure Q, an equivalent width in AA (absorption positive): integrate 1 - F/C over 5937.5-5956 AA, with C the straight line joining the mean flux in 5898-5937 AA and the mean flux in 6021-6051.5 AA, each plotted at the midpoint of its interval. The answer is 0.1 AA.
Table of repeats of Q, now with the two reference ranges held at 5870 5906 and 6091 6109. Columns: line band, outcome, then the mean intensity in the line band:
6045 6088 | -0.2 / 8.61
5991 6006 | 0.2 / 8.33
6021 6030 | 0.1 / 8.43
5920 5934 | -0.7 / 8.76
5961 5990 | -1.0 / 8.7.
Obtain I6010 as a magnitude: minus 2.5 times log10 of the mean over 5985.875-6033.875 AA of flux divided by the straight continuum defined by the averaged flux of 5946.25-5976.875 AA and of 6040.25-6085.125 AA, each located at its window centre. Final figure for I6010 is 0.03 mag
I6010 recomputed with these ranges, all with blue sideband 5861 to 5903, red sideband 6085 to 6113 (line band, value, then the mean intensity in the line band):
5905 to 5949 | -0.04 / 8.62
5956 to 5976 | -0.04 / 8.66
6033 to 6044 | -0.04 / 8.77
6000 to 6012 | 0.02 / 8.26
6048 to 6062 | -0.02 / 8.62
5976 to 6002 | -0.03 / 8.63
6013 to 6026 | 0.02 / 8.29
